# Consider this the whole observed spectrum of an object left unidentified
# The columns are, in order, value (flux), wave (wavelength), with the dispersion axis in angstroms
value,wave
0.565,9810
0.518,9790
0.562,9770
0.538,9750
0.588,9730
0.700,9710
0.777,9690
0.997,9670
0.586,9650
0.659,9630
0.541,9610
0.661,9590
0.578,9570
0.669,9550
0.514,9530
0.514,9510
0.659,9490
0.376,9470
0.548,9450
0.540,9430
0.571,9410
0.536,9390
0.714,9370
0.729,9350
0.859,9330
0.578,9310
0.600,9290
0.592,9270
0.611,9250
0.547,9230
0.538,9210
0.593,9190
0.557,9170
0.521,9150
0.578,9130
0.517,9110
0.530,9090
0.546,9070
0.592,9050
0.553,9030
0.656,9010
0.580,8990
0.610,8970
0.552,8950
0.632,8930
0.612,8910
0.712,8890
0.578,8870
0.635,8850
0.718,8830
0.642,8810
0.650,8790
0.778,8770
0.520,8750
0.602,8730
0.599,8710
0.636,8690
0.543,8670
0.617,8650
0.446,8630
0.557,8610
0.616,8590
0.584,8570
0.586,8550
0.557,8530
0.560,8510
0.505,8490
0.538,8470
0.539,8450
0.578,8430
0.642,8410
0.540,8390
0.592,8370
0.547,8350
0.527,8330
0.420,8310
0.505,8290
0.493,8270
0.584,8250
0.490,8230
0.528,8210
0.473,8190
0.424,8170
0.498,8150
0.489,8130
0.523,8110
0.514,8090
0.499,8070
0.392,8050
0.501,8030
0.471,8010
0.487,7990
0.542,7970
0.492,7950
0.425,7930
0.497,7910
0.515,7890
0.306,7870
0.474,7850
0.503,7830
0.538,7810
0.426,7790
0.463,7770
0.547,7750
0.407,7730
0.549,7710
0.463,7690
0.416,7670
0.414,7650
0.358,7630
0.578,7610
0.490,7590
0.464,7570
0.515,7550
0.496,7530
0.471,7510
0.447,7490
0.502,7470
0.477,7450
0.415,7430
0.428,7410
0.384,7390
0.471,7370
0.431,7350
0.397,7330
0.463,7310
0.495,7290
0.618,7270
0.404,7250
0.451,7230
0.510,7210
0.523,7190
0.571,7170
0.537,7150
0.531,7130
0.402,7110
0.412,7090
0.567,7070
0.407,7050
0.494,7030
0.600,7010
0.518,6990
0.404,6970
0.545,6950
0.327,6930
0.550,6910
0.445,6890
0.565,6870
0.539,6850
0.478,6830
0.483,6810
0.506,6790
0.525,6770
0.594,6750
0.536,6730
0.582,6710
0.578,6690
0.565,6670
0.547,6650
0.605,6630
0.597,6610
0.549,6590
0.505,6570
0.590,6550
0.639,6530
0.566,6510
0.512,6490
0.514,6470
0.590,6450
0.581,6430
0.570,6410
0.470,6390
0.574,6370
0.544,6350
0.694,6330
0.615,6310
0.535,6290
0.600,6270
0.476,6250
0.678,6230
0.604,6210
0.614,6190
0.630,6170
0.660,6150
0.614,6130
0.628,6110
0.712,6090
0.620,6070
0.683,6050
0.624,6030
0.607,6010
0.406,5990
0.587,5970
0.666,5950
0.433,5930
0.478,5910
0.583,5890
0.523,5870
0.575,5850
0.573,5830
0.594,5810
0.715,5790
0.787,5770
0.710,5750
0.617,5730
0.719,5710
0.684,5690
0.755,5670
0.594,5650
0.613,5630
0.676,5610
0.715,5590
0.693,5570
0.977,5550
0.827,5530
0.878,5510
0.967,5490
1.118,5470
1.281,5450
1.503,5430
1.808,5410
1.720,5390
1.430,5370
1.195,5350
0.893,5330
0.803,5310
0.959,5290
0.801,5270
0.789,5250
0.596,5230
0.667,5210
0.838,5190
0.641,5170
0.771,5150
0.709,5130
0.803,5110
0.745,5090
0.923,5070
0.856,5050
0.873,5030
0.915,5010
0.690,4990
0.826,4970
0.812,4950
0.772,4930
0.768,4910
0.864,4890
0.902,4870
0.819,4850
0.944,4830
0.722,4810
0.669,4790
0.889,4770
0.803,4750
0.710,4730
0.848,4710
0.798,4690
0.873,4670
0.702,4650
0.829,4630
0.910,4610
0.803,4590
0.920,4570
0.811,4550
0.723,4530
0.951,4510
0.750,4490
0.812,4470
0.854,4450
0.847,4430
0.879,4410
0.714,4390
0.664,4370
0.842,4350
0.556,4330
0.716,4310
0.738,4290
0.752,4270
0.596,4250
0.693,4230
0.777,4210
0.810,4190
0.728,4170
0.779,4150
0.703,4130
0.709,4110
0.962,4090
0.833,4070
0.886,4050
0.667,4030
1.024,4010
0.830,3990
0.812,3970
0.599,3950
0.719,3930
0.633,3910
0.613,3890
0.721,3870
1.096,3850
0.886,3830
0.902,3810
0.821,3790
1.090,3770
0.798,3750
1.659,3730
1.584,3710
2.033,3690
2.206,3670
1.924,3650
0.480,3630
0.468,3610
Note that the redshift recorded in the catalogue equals 0.93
